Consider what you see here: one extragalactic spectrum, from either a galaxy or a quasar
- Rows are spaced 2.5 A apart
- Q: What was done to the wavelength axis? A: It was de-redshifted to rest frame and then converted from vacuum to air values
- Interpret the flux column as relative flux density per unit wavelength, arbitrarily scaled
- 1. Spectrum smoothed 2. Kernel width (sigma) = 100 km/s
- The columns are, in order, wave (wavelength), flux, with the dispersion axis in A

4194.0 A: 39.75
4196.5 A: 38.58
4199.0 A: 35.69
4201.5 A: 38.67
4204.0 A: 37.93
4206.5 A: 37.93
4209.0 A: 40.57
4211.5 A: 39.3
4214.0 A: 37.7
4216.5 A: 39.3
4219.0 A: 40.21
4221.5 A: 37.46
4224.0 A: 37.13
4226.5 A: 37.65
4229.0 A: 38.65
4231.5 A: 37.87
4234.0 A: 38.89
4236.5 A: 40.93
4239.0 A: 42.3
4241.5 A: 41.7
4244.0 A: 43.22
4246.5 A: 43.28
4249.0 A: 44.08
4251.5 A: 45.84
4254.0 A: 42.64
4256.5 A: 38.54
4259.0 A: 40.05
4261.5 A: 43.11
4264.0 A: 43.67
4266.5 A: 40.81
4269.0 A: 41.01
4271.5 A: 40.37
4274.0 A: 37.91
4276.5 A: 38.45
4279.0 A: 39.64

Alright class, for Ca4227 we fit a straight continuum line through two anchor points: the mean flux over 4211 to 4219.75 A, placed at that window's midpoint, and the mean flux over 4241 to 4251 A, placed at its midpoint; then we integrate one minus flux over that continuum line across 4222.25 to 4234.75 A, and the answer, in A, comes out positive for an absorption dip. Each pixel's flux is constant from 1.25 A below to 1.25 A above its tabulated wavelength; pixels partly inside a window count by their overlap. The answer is 0.9 A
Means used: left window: 39.1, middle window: 38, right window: 43.4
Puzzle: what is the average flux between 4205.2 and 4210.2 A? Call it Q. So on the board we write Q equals 39.2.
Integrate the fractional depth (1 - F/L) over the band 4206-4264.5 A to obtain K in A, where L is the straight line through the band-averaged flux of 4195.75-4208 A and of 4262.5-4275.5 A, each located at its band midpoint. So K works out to -1.8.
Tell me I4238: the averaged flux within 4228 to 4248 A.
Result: 40.9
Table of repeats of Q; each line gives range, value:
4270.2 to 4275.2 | 39.2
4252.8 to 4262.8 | 41.1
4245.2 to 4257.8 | 42.9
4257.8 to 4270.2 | 41.7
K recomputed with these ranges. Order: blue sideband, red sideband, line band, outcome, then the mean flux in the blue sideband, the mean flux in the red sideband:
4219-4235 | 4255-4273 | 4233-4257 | -1.7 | 38.1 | 41.1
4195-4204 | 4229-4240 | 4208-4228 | 0.1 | 37.7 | 39.8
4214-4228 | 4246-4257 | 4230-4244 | 0.1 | 38.3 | 43.1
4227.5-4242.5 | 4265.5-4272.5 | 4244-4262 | -1.0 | 40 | 40.7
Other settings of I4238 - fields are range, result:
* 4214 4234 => 38.3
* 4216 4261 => 40.6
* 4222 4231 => 37.8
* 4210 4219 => 39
